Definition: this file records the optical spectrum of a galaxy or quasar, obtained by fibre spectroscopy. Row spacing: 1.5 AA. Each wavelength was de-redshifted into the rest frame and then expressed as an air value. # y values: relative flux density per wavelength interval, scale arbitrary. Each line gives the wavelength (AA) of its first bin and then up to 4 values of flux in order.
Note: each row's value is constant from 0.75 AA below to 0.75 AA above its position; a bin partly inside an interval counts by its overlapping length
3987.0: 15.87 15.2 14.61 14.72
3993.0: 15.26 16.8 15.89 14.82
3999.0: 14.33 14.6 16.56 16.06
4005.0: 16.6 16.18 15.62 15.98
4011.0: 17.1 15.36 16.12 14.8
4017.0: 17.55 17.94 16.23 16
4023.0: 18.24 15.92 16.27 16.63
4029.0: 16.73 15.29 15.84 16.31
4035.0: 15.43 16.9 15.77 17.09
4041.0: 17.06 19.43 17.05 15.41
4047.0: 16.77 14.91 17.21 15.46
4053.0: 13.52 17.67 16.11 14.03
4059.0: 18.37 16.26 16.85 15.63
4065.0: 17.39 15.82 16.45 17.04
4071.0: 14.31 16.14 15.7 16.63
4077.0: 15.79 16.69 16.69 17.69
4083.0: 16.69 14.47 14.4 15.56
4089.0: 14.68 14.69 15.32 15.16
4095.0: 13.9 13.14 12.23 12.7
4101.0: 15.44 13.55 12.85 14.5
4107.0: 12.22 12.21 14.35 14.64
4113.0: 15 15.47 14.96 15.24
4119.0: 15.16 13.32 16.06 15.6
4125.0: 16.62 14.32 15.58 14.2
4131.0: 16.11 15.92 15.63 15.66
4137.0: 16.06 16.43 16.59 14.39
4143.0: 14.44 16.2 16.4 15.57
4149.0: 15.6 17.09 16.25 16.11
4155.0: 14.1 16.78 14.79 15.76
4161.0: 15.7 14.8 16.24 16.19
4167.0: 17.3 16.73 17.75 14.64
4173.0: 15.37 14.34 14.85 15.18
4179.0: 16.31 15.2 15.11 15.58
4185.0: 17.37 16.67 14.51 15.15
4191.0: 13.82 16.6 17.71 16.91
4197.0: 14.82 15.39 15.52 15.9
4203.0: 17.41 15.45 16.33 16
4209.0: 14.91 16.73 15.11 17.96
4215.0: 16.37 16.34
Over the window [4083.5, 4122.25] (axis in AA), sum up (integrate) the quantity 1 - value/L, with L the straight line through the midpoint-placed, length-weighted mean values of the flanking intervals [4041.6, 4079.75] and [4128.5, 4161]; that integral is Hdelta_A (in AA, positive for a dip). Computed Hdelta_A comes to 4.2 AA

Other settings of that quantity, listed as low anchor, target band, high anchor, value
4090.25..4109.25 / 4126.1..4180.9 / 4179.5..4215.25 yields -2.9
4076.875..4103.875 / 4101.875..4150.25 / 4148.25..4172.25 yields 1.2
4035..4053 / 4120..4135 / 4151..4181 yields 0.6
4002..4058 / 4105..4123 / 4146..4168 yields 1.8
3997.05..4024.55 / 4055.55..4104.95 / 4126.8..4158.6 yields 1.6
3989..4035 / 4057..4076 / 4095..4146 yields -1.0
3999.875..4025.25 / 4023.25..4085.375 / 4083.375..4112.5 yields -4.5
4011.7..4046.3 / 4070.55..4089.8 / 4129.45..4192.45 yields 0.4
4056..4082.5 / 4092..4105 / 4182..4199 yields 2.0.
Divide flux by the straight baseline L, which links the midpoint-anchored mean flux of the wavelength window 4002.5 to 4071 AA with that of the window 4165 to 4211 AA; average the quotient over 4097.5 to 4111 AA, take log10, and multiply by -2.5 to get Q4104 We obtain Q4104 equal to 0.20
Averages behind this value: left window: 16.3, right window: 15.9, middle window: 13.4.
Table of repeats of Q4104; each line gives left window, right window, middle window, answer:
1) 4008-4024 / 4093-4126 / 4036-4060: -0.05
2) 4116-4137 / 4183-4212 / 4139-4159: -0.01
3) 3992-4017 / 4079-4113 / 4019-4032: -0.06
